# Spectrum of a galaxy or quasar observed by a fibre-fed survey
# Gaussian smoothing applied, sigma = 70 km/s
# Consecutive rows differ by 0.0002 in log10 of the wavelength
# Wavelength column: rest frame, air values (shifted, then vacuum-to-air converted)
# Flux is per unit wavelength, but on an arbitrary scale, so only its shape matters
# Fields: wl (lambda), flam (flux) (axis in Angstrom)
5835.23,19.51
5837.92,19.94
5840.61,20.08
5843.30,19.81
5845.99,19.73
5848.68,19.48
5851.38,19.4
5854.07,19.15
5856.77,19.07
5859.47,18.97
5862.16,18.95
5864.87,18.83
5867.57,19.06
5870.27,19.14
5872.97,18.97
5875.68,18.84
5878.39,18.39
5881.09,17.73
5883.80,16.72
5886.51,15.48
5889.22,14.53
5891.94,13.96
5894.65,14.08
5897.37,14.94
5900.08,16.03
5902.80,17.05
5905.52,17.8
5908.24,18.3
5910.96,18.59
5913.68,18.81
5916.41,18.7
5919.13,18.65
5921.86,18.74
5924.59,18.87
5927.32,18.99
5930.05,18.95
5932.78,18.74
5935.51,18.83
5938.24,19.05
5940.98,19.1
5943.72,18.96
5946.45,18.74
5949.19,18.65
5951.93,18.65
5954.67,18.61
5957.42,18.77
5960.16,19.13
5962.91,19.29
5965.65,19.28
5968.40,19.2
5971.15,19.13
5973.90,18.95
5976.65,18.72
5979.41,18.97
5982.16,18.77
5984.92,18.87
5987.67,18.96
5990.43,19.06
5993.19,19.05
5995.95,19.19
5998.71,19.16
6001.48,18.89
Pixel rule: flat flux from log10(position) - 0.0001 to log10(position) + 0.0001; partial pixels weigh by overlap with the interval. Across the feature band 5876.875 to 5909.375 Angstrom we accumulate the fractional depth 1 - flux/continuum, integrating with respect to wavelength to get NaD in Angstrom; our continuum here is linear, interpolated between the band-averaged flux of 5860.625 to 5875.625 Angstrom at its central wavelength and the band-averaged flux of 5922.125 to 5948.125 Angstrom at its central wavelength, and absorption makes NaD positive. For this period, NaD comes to 4.6 Angstrom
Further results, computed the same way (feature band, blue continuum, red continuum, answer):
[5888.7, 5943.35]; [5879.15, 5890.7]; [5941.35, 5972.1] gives -0.9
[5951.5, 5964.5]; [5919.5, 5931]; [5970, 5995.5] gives 0.0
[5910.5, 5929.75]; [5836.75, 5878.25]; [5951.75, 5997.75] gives 0.3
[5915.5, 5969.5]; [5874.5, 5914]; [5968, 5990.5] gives -2.8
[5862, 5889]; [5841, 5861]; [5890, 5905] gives -1.2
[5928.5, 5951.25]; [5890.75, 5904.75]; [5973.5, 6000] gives -2.4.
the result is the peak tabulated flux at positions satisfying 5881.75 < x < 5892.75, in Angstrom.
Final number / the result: 16.72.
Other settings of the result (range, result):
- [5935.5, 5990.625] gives 19.29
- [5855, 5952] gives 19.14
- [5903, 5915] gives 18.81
